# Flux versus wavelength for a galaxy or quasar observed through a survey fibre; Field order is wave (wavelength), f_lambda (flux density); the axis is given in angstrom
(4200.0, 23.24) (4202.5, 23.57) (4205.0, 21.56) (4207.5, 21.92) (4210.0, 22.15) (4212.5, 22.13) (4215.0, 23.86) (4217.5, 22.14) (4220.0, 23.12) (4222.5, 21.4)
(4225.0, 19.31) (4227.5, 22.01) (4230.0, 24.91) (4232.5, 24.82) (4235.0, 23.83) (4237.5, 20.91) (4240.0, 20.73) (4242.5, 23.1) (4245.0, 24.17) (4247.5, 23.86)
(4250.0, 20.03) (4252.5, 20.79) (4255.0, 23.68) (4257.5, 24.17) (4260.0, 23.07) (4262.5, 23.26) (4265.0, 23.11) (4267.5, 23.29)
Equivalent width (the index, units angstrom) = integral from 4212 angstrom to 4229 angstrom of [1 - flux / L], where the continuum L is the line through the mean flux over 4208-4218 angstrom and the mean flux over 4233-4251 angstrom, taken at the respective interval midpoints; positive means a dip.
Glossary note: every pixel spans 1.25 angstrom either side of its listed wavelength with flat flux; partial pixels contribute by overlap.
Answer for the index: 0.4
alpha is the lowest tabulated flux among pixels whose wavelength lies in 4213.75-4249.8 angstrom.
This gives 19.31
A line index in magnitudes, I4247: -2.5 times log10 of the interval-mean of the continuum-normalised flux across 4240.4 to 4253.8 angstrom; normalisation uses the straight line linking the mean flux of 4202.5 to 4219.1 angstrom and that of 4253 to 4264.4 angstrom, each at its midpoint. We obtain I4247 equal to 0.04 mag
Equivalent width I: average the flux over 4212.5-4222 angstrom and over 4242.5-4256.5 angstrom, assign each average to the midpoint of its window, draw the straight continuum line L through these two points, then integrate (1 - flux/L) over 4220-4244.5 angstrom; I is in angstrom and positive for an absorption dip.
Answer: 0.29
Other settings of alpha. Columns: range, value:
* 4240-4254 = 20.03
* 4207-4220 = 21.92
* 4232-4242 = 20.73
